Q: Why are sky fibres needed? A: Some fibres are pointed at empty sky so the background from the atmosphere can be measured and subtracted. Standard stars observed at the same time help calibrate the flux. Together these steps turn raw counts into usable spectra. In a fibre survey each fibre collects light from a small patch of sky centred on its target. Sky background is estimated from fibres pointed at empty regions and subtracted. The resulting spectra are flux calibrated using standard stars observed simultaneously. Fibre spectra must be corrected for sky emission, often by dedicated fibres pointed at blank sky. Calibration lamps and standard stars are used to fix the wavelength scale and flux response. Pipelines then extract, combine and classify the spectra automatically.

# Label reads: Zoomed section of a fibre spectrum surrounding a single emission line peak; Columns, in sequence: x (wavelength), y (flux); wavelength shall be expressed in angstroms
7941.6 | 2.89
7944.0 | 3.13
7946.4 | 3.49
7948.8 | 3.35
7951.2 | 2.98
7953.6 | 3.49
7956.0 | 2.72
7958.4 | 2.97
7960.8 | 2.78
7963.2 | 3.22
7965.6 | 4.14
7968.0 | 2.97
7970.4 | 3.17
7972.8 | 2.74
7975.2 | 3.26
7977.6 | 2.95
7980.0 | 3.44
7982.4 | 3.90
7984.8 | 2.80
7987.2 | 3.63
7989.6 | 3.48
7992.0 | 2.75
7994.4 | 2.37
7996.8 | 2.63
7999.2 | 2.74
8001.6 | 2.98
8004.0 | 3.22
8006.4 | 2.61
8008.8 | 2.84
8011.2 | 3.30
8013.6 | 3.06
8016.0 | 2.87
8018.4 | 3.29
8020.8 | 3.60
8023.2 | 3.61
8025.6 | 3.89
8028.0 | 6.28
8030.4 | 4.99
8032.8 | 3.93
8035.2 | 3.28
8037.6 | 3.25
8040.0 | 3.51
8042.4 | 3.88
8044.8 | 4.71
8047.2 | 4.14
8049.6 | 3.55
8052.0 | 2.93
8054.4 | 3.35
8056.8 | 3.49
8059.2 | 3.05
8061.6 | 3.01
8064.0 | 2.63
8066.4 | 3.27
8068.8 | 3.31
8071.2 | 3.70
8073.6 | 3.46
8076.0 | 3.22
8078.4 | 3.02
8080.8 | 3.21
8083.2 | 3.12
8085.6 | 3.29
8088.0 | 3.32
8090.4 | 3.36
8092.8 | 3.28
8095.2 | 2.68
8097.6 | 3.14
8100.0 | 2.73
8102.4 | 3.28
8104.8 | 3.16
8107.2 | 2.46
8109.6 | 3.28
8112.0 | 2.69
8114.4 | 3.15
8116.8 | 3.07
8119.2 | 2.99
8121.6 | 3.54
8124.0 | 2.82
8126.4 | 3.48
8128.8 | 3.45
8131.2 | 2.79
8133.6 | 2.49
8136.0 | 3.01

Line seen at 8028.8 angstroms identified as [S II] 6716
